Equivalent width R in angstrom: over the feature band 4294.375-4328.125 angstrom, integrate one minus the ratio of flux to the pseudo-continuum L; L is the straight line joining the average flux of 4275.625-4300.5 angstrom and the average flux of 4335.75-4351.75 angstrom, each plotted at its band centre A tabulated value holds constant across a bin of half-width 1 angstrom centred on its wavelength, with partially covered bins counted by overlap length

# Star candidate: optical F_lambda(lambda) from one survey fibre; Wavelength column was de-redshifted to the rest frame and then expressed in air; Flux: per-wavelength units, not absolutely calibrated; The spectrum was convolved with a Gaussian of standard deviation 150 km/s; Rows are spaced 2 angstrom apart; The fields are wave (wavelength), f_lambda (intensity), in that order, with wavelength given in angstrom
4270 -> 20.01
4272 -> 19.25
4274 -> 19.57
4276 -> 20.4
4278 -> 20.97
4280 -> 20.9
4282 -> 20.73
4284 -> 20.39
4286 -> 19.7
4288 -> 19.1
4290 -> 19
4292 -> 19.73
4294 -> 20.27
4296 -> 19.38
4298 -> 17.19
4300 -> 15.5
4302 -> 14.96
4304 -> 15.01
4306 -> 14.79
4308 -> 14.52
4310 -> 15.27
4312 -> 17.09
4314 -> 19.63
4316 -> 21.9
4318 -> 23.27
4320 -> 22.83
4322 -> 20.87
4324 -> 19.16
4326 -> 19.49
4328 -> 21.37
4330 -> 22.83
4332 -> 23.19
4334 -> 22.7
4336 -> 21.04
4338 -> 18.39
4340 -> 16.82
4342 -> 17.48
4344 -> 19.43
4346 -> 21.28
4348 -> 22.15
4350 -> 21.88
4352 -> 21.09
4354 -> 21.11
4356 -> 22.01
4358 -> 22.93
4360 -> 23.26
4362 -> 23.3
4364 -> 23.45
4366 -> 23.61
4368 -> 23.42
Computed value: 2.3 angstrom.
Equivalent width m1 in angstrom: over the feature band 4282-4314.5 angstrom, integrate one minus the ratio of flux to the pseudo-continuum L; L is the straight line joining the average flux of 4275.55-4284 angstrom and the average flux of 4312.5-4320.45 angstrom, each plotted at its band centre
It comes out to 5.3 angstrom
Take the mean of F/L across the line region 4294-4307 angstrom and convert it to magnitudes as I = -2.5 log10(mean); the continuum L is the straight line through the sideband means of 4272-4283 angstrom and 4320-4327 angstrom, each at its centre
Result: 0.23 mag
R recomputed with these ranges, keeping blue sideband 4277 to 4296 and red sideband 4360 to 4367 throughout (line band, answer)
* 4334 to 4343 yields 1.4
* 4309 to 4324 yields 0.9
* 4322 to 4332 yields 0.4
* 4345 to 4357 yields 0.7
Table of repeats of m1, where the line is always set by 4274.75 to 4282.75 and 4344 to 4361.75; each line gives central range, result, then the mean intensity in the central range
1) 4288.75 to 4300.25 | 1.2 angstrom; 18.7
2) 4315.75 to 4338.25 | 0.0 angstrom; 21.5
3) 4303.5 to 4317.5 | 2.7 angstrom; 17.2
